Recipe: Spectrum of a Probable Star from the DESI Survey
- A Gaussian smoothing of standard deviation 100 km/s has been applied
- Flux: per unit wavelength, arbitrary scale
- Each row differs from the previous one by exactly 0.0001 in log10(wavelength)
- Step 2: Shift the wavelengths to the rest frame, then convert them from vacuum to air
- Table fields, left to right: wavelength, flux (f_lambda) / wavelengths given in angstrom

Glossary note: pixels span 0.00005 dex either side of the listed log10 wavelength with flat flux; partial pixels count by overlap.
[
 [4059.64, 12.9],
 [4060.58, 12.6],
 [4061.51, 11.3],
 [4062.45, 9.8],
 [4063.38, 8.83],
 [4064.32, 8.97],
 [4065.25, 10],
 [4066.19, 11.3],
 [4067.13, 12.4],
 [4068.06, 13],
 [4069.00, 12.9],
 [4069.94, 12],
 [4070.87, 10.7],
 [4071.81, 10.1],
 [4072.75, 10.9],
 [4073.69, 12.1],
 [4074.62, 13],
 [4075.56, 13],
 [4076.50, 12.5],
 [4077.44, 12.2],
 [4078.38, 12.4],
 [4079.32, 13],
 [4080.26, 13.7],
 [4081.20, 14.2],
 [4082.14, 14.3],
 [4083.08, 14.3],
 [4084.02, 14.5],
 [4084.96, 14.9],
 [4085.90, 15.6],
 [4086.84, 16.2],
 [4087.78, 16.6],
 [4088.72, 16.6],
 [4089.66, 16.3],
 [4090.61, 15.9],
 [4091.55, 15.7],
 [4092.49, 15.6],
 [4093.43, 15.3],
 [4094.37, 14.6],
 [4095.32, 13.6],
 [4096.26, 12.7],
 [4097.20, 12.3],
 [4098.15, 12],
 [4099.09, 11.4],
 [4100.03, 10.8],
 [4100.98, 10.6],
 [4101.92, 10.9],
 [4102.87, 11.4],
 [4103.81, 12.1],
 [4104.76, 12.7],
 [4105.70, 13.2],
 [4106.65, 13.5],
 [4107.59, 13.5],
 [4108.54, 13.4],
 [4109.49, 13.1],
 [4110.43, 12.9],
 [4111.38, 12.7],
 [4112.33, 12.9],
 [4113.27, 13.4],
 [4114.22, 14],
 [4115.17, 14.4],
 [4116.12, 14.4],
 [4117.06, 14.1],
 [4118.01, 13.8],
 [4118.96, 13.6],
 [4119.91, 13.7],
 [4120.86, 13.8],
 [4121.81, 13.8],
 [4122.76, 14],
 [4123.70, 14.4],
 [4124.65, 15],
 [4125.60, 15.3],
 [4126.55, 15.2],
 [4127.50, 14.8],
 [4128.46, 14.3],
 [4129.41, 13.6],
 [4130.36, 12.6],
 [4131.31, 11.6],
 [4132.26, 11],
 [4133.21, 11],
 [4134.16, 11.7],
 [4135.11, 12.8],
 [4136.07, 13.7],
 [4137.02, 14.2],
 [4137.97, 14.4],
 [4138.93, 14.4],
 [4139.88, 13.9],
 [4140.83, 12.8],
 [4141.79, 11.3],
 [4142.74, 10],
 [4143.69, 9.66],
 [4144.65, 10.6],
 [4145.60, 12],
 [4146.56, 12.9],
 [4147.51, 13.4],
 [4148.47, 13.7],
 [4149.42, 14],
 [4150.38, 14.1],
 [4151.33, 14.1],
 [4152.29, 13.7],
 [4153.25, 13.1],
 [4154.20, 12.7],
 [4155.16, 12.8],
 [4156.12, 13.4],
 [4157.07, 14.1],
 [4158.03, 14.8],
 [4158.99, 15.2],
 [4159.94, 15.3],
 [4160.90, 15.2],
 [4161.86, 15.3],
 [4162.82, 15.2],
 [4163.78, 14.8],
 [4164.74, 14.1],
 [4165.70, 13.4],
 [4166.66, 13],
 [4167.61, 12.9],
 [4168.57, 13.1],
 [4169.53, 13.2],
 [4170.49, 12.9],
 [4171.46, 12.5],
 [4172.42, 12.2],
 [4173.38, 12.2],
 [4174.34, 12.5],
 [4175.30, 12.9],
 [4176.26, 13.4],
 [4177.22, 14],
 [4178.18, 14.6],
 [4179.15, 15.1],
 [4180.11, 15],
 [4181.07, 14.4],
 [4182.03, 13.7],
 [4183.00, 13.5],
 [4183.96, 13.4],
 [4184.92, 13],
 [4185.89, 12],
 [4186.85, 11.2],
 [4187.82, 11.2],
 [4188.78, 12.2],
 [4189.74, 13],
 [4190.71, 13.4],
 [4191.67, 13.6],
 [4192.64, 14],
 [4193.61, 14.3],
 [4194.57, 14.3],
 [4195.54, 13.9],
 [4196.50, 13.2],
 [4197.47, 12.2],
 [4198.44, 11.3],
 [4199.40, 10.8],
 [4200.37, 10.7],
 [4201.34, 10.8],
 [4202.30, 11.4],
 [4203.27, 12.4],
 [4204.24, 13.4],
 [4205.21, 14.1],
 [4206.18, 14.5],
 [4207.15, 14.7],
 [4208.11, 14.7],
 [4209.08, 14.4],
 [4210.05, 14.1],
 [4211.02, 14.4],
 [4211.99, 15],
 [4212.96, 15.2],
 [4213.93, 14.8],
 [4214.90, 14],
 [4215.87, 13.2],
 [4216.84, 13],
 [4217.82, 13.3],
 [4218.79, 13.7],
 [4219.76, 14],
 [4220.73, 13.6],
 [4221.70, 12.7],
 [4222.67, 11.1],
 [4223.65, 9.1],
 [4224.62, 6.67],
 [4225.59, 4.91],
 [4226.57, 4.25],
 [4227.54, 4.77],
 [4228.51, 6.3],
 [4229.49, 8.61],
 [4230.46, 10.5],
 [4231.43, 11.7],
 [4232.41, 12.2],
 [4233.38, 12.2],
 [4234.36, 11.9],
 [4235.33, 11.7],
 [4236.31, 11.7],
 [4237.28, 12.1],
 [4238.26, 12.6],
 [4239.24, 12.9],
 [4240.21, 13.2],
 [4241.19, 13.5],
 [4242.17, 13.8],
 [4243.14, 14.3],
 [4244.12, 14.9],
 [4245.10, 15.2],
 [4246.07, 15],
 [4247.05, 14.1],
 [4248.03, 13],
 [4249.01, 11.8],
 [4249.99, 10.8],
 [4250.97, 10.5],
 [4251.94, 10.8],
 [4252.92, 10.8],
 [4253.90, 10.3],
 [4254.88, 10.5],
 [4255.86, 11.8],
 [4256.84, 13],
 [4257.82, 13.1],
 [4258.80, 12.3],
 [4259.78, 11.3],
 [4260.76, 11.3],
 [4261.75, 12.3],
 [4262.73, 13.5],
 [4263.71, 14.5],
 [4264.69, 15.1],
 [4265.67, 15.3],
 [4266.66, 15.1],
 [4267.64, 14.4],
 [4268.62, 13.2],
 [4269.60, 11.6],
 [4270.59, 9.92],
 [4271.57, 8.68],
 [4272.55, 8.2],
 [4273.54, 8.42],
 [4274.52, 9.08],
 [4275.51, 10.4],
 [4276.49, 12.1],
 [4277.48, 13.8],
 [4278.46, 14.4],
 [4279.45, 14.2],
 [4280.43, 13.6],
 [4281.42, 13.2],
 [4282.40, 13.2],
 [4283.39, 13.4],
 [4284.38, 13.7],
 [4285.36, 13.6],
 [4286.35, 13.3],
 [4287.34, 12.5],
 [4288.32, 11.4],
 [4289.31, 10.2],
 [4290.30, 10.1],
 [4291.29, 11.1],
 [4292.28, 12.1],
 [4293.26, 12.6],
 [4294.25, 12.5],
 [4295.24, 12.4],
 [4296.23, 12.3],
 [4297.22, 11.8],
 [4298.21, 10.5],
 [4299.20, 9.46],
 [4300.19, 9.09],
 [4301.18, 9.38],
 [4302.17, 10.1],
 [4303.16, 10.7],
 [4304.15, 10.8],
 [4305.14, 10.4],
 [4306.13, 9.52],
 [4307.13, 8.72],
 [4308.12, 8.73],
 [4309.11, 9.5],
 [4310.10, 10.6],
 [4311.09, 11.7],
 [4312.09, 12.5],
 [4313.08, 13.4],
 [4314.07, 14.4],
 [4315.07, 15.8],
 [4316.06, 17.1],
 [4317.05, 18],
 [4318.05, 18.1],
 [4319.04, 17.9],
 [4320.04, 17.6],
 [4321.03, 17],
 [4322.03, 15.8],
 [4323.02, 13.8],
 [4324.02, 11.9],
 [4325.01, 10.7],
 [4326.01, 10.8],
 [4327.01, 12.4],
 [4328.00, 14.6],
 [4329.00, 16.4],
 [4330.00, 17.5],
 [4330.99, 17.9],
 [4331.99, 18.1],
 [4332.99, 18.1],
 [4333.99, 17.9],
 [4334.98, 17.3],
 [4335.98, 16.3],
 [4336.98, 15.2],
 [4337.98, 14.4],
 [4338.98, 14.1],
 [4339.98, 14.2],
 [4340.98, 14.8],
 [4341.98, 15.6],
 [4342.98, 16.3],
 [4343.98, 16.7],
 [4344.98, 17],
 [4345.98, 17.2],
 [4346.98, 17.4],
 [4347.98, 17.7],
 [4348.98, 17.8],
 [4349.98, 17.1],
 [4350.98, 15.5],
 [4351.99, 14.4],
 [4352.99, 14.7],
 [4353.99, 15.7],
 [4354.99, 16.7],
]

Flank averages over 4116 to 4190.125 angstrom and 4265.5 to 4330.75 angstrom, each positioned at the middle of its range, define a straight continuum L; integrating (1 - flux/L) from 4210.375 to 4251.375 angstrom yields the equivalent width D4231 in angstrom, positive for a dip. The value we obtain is 3.0 angstrom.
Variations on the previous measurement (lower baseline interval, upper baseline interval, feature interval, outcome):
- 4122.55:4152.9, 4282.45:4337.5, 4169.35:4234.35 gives 3.66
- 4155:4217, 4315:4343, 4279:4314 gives 8.44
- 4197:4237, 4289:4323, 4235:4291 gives -1.37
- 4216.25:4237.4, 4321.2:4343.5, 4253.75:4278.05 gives 0.37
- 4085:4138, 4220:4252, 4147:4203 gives -3.93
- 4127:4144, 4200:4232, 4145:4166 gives -2.50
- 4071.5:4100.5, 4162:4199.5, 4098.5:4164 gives 1.24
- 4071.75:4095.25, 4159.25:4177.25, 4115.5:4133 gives 0.15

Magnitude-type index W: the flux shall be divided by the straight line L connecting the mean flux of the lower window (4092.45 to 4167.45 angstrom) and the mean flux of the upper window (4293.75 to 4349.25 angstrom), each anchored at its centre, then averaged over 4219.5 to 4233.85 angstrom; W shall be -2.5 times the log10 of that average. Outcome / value 0.40 mag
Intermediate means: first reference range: 13.3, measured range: 9.44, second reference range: 14.1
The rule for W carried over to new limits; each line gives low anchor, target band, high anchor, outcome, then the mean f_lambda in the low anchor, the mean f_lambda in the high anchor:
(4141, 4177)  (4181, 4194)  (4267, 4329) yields 0.00 mag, 13.2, 12.3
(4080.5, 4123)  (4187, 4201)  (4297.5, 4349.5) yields 0.10 mag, 13.8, 14.2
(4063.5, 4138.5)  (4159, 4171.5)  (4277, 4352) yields -0.05 mag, 13.3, 13.8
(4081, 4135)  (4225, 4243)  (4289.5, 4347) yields 0.28 mag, 13.7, 13.7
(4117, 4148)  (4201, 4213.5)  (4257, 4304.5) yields -0.11 mag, 13.1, 12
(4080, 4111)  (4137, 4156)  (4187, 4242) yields 0.02 mag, 13.8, 12.2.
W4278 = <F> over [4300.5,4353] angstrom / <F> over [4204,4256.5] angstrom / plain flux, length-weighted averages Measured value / 1.2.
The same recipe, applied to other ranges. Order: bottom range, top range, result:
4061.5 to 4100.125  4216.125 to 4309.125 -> 0.89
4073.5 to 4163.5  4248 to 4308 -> 0.87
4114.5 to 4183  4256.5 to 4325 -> 0.92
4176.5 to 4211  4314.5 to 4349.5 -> 1.21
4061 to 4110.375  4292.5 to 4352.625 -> 1.09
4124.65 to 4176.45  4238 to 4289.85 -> 0.94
